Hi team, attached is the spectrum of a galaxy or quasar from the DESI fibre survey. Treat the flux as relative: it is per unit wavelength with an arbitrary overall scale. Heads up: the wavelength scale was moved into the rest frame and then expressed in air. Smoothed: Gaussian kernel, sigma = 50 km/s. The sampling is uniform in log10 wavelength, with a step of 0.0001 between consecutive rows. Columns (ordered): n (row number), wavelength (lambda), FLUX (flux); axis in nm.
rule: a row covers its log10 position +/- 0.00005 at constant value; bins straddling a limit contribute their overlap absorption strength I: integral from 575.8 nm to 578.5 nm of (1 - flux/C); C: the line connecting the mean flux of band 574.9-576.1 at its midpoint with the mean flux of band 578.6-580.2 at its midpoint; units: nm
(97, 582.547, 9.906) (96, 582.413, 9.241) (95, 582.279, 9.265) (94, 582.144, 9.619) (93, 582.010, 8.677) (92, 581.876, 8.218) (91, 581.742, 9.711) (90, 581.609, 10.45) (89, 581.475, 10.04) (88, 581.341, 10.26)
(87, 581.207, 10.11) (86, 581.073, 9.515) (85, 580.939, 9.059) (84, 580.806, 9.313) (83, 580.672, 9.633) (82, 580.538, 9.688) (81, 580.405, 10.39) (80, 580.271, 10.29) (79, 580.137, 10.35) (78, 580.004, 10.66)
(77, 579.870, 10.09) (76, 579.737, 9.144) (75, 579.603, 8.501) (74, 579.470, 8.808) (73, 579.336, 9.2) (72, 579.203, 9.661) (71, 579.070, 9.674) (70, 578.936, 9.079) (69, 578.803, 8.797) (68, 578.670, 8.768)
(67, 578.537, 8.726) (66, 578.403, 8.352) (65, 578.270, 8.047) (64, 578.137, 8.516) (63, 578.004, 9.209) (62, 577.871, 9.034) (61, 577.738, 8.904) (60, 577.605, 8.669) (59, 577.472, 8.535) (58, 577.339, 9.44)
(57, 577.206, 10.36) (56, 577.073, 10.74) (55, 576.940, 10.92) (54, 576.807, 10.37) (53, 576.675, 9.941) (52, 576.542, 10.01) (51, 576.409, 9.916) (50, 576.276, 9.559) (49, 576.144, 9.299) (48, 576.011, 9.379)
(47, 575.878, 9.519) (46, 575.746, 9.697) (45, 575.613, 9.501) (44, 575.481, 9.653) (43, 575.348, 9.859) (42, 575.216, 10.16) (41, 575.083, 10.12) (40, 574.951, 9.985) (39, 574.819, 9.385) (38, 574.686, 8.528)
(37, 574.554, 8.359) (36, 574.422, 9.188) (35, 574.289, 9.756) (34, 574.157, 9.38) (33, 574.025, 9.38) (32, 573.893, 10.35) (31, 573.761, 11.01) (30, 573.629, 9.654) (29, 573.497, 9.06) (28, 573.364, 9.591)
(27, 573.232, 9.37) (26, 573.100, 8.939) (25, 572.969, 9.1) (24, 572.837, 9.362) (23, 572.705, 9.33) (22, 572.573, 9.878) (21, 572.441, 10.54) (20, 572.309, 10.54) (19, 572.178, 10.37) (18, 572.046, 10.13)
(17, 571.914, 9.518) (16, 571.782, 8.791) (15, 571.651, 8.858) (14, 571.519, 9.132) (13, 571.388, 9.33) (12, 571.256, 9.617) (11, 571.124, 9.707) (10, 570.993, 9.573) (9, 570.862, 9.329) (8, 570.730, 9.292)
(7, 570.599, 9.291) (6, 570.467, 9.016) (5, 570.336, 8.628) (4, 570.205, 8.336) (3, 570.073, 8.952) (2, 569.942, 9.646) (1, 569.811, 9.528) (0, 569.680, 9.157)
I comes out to 0.05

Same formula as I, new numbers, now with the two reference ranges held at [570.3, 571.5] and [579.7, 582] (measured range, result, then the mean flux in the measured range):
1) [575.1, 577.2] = -0.076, 9.92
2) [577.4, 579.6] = 0.187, 8.87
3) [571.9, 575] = -0.056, 9.61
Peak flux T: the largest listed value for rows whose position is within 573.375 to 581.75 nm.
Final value 11.01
